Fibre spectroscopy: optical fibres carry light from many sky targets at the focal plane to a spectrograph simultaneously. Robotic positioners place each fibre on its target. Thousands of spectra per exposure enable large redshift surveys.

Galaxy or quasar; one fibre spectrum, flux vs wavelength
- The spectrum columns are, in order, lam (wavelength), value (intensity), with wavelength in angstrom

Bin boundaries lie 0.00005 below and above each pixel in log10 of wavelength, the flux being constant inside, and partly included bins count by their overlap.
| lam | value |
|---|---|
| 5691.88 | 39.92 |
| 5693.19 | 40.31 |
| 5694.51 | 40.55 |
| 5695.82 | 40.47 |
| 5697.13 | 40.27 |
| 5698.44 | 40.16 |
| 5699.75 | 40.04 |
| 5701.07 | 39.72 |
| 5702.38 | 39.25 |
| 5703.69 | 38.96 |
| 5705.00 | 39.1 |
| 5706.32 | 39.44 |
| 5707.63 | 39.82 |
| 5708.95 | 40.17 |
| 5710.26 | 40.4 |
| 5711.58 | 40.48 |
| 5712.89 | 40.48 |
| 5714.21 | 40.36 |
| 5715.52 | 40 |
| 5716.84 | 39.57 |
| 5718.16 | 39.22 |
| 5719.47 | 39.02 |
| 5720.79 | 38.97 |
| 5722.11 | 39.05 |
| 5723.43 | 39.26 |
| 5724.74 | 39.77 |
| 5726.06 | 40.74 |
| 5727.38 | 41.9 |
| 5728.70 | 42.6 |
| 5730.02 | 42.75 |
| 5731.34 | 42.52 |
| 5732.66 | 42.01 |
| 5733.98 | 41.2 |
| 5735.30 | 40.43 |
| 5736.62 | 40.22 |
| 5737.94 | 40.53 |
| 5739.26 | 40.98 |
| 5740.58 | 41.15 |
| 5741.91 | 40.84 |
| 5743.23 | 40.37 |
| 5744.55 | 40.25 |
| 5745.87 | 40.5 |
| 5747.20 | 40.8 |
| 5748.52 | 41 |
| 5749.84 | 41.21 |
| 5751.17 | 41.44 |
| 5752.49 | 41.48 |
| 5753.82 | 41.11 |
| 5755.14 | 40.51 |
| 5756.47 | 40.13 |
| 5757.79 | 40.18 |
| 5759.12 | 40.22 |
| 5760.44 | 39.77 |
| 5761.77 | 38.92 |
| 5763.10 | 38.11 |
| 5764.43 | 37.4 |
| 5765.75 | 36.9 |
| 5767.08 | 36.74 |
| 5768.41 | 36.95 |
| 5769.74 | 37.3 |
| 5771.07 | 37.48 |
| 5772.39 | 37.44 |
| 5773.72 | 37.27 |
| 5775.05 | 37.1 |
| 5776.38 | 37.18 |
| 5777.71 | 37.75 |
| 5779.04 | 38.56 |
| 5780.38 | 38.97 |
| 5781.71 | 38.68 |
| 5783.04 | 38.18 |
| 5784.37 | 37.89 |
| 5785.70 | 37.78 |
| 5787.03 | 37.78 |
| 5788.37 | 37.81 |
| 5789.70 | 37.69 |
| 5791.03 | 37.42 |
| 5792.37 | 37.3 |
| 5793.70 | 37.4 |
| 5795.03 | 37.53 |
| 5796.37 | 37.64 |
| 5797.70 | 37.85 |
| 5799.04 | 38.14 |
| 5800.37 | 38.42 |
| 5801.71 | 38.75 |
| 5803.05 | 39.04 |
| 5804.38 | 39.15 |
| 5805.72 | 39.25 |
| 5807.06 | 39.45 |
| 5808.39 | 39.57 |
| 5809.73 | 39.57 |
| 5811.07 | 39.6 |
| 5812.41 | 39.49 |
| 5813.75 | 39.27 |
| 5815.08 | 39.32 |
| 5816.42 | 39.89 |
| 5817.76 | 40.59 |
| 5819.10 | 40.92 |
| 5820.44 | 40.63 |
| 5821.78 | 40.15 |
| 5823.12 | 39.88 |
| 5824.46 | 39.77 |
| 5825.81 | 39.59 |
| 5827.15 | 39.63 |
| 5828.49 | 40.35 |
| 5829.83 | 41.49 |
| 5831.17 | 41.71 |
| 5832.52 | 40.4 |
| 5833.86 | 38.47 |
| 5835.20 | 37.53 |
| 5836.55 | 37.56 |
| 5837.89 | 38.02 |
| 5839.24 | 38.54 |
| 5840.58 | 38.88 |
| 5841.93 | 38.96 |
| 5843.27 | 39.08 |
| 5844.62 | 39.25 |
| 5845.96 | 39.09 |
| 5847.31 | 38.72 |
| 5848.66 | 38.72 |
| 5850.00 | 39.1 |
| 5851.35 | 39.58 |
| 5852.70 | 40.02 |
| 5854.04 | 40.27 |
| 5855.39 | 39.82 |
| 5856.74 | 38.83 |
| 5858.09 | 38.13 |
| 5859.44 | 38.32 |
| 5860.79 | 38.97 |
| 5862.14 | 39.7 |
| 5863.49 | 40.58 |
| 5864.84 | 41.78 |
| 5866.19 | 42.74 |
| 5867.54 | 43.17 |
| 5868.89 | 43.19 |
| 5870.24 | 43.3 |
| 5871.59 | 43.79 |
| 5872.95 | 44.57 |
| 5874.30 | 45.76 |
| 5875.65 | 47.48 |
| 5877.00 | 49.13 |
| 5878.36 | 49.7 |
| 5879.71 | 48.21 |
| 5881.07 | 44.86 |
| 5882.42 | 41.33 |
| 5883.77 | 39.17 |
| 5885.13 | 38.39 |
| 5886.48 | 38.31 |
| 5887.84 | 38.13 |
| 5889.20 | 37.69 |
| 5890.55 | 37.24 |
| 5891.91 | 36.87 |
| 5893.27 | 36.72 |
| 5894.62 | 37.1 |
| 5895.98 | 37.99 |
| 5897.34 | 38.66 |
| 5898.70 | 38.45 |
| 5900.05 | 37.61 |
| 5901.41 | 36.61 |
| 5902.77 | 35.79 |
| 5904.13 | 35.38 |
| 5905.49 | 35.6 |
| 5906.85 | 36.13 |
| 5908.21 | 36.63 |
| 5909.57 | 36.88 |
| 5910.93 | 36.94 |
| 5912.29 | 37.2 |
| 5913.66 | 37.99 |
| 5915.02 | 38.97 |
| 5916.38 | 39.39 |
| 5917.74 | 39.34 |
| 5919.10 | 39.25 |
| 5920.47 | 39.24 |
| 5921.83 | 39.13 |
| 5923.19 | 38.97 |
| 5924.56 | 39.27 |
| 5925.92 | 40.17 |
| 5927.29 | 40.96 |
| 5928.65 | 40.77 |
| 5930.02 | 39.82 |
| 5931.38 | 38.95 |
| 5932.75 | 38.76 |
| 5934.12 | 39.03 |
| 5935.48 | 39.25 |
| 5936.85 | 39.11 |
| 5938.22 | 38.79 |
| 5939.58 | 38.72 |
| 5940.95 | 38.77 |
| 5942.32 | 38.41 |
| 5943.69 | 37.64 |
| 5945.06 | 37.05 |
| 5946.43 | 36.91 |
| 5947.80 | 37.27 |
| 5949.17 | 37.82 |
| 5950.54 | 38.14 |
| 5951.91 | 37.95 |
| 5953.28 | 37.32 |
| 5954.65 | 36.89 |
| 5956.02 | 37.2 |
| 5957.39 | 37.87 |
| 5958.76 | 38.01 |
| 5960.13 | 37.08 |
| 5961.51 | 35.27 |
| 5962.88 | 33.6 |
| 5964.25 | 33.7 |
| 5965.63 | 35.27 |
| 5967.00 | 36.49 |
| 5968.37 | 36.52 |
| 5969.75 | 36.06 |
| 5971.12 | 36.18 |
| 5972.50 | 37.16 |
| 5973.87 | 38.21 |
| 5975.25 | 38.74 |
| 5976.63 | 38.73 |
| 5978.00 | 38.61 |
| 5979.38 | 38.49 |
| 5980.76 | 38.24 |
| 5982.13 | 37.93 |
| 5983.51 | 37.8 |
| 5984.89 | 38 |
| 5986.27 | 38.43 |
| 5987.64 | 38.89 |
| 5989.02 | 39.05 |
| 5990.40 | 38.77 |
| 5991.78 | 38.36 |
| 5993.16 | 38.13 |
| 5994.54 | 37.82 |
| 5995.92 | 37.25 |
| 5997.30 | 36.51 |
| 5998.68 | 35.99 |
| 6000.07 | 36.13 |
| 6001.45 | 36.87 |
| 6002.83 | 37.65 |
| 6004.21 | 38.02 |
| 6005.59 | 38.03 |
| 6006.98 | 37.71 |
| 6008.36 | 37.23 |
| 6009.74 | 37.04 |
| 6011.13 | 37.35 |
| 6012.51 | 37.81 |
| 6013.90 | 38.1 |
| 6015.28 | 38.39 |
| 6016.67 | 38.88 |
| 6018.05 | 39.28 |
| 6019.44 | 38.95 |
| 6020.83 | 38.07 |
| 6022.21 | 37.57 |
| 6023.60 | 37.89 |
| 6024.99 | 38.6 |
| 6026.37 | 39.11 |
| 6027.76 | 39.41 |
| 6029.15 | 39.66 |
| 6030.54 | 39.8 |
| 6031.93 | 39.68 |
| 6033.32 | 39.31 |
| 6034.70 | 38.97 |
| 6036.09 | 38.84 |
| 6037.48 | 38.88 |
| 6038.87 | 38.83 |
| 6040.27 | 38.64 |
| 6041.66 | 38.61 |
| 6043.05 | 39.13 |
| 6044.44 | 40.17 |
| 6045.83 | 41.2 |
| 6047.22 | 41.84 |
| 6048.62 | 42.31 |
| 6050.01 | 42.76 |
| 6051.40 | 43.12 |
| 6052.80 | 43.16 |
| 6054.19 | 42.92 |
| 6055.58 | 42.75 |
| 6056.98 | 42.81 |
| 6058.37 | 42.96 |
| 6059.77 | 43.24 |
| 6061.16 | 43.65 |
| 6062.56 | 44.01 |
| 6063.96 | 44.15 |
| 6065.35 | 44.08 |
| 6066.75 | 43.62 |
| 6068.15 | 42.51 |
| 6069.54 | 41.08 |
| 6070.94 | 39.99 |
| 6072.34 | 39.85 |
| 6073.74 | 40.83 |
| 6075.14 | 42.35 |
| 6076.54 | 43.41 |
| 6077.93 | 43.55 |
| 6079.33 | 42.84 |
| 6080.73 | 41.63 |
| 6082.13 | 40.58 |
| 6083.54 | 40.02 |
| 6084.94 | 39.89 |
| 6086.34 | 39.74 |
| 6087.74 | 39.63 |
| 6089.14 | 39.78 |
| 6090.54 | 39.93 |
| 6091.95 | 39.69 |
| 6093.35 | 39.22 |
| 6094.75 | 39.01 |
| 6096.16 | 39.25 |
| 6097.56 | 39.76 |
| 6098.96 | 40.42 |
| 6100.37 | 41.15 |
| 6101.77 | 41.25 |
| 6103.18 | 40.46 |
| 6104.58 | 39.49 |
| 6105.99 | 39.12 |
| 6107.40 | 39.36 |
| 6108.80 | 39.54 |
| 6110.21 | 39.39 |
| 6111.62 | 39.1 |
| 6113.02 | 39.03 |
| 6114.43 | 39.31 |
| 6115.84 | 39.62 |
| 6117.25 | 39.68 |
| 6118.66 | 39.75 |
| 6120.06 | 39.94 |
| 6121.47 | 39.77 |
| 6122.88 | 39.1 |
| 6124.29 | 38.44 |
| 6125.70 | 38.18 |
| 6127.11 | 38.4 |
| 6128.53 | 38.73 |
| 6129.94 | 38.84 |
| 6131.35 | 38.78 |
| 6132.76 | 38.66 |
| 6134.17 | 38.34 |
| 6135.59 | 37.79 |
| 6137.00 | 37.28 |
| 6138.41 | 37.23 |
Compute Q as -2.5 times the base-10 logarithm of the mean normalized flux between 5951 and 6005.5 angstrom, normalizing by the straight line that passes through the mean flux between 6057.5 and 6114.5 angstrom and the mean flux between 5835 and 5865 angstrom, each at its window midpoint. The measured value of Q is 0.08 mag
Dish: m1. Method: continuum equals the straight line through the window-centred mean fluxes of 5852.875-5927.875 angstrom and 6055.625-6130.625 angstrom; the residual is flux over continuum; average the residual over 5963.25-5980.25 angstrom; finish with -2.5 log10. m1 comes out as 0.09 mag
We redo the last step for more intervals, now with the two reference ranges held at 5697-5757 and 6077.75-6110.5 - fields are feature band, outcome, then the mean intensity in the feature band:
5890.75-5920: 0.08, 37.4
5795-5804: 0.06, 38.3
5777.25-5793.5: 0.07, 38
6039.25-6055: -0.03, 41.2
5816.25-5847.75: 0.02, 39.5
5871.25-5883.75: -0.14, 45.8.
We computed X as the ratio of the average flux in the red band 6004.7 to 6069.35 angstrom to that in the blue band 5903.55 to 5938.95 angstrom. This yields 1.0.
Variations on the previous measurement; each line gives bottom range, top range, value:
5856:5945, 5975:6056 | 0.98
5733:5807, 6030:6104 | 1.05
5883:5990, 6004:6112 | 1.06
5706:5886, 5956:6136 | 0.98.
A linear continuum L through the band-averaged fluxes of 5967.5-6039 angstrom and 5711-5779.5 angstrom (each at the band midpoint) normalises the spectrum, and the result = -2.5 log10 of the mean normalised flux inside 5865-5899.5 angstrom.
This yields -0.07 mag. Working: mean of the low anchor 39.8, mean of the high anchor 38.1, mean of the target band 41.7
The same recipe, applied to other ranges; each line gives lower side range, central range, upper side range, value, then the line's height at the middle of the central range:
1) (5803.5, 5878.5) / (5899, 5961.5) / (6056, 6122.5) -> 0.07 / 40.6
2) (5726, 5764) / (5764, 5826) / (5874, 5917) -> 0.05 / 40.3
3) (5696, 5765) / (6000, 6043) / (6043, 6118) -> 0.07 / 41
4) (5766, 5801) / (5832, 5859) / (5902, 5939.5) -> -0.03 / 38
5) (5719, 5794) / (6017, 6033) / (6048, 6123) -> 0.05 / 40.7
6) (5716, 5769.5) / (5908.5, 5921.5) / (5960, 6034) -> 0.01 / 38.5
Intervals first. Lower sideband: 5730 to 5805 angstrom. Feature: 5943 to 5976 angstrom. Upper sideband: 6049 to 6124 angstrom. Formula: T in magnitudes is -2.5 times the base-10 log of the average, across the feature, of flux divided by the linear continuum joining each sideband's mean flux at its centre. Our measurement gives 0.096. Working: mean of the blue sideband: 39.1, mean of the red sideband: 41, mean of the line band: 36.8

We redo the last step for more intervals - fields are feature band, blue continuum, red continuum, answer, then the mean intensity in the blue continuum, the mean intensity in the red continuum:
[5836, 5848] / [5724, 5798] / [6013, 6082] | 0.03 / 39.3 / 40.8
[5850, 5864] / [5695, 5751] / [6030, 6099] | 0.03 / 40.4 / 41.1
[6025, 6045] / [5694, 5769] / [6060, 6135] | 0.03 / 40.1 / 40.3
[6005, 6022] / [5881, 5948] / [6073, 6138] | 0.03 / 38.3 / 39.8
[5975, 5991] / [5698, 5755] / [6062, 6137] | 0.05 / 40.5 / 40.2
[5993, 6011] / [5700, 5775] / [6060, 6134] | 0.08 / 39.9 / 40.4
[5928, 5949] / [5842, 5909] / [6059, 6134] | 0.04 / 40.1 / 40.4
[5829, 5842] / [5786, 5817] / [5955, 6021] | -0.02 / 38.6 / 37.5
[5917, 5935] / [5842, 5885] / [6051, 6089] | 0.06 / 41.7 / 42.1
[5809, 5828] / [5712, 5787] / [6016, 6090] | 0.00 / 39.6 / 40.8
